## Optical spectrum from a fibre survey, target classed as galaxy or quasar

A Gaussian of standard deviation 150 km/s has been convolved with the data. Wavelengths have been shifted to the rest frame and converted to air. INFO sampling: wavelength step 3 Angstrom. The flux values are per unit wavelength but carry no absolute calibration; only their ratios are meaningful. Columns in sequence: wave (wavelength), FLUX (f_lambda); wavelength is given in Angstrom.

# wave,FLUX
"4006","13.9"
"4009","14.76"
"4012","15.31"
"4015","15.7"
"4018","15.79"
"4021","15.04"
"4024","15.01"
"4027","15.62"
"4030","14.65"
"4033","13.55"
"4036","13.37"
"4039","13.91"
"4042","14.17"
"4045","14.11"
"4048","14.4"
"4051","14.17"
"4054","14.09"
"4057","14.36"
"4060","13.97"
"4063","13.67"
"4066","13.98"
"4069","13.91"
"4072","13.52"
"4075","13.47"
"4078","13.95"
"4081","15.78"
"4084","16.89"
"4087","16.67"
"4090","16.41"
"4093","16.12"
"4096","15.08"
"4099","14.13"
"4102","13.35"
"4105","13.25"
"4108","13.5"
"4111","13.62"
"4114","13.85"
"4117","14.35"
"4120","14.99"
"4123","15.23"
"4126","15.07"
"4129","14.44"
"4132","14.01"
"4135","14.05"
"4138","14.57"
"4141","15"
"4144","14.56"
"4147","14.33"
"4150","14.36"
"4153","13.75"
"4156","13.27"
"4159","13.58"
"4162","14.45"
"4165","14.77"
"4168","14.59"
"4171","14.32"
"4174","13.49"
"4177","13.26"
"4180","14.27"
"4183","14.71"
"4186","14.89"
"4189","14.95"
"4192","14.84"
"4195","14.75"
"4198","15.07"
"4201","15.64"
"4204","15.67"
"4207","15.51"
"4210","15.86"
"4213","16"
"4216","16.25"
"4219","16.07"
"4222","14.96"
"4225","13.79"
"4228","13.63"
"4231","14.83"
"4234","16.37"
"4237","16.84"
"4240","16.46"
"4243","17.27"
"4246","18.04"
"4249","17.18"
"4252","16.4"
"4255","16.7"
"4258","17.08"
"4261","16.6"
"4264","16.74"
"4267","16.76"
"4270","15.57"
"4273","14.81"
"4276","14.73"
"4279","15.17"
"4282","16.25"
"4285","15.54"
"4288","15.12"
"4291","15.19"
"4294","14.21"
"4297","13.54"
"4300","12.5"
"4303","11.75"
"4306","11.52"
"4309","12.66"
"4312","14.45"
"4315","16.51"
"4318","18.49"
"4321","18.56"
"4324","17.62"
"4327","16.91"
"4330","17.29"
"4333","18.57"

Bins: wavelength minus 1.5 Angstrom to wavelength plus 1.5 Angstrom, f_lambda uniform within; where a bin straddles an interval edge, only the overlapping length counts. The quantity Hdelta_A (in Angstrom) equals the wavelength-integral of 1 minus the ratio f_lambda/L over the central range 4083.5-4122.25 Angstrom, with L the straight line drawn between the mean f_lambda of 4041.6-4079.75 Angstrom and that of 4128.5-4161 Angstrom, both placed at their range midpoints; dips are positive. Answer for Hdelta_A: -1.8 Angstrom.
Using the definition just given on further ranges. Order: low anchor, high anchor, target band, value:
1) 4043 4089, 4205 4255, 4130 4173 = 2.85 Angstrom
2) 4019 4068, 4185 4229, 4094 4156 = 1.99 Angstrom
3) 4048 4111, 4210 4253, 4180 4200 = 0.95 Angstrom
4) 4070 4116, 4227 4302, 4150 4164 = 1.10 Angstrom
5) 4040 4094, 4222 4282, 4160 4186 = 1.97 Angstrom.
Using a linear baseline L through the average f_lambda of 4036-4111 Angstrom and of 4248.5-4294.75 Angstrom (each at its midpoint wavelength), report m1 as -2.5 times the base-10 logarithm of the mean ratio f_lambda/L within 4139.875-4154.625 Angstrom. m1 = 0.04 mag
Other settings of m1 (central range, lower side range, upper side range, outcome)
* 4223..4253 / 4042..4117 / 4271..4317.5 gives -0.12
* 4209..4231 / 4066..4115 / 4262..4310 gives -0.05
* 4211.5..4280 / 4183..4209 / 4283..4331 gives -0.06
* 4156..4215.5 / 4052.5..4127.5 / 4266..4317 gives -0.02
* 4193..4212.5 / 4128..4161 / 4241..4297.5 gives -0.03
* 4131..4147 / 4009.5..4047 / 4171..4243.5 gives 0.04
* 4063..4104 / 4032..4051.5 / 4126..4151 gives -0.05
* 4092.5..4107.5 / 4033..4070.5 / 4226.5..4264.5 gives 0.03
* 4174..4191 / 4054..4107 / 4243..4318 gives 0.05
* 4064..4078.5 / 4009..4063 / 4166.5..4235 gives 0.07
